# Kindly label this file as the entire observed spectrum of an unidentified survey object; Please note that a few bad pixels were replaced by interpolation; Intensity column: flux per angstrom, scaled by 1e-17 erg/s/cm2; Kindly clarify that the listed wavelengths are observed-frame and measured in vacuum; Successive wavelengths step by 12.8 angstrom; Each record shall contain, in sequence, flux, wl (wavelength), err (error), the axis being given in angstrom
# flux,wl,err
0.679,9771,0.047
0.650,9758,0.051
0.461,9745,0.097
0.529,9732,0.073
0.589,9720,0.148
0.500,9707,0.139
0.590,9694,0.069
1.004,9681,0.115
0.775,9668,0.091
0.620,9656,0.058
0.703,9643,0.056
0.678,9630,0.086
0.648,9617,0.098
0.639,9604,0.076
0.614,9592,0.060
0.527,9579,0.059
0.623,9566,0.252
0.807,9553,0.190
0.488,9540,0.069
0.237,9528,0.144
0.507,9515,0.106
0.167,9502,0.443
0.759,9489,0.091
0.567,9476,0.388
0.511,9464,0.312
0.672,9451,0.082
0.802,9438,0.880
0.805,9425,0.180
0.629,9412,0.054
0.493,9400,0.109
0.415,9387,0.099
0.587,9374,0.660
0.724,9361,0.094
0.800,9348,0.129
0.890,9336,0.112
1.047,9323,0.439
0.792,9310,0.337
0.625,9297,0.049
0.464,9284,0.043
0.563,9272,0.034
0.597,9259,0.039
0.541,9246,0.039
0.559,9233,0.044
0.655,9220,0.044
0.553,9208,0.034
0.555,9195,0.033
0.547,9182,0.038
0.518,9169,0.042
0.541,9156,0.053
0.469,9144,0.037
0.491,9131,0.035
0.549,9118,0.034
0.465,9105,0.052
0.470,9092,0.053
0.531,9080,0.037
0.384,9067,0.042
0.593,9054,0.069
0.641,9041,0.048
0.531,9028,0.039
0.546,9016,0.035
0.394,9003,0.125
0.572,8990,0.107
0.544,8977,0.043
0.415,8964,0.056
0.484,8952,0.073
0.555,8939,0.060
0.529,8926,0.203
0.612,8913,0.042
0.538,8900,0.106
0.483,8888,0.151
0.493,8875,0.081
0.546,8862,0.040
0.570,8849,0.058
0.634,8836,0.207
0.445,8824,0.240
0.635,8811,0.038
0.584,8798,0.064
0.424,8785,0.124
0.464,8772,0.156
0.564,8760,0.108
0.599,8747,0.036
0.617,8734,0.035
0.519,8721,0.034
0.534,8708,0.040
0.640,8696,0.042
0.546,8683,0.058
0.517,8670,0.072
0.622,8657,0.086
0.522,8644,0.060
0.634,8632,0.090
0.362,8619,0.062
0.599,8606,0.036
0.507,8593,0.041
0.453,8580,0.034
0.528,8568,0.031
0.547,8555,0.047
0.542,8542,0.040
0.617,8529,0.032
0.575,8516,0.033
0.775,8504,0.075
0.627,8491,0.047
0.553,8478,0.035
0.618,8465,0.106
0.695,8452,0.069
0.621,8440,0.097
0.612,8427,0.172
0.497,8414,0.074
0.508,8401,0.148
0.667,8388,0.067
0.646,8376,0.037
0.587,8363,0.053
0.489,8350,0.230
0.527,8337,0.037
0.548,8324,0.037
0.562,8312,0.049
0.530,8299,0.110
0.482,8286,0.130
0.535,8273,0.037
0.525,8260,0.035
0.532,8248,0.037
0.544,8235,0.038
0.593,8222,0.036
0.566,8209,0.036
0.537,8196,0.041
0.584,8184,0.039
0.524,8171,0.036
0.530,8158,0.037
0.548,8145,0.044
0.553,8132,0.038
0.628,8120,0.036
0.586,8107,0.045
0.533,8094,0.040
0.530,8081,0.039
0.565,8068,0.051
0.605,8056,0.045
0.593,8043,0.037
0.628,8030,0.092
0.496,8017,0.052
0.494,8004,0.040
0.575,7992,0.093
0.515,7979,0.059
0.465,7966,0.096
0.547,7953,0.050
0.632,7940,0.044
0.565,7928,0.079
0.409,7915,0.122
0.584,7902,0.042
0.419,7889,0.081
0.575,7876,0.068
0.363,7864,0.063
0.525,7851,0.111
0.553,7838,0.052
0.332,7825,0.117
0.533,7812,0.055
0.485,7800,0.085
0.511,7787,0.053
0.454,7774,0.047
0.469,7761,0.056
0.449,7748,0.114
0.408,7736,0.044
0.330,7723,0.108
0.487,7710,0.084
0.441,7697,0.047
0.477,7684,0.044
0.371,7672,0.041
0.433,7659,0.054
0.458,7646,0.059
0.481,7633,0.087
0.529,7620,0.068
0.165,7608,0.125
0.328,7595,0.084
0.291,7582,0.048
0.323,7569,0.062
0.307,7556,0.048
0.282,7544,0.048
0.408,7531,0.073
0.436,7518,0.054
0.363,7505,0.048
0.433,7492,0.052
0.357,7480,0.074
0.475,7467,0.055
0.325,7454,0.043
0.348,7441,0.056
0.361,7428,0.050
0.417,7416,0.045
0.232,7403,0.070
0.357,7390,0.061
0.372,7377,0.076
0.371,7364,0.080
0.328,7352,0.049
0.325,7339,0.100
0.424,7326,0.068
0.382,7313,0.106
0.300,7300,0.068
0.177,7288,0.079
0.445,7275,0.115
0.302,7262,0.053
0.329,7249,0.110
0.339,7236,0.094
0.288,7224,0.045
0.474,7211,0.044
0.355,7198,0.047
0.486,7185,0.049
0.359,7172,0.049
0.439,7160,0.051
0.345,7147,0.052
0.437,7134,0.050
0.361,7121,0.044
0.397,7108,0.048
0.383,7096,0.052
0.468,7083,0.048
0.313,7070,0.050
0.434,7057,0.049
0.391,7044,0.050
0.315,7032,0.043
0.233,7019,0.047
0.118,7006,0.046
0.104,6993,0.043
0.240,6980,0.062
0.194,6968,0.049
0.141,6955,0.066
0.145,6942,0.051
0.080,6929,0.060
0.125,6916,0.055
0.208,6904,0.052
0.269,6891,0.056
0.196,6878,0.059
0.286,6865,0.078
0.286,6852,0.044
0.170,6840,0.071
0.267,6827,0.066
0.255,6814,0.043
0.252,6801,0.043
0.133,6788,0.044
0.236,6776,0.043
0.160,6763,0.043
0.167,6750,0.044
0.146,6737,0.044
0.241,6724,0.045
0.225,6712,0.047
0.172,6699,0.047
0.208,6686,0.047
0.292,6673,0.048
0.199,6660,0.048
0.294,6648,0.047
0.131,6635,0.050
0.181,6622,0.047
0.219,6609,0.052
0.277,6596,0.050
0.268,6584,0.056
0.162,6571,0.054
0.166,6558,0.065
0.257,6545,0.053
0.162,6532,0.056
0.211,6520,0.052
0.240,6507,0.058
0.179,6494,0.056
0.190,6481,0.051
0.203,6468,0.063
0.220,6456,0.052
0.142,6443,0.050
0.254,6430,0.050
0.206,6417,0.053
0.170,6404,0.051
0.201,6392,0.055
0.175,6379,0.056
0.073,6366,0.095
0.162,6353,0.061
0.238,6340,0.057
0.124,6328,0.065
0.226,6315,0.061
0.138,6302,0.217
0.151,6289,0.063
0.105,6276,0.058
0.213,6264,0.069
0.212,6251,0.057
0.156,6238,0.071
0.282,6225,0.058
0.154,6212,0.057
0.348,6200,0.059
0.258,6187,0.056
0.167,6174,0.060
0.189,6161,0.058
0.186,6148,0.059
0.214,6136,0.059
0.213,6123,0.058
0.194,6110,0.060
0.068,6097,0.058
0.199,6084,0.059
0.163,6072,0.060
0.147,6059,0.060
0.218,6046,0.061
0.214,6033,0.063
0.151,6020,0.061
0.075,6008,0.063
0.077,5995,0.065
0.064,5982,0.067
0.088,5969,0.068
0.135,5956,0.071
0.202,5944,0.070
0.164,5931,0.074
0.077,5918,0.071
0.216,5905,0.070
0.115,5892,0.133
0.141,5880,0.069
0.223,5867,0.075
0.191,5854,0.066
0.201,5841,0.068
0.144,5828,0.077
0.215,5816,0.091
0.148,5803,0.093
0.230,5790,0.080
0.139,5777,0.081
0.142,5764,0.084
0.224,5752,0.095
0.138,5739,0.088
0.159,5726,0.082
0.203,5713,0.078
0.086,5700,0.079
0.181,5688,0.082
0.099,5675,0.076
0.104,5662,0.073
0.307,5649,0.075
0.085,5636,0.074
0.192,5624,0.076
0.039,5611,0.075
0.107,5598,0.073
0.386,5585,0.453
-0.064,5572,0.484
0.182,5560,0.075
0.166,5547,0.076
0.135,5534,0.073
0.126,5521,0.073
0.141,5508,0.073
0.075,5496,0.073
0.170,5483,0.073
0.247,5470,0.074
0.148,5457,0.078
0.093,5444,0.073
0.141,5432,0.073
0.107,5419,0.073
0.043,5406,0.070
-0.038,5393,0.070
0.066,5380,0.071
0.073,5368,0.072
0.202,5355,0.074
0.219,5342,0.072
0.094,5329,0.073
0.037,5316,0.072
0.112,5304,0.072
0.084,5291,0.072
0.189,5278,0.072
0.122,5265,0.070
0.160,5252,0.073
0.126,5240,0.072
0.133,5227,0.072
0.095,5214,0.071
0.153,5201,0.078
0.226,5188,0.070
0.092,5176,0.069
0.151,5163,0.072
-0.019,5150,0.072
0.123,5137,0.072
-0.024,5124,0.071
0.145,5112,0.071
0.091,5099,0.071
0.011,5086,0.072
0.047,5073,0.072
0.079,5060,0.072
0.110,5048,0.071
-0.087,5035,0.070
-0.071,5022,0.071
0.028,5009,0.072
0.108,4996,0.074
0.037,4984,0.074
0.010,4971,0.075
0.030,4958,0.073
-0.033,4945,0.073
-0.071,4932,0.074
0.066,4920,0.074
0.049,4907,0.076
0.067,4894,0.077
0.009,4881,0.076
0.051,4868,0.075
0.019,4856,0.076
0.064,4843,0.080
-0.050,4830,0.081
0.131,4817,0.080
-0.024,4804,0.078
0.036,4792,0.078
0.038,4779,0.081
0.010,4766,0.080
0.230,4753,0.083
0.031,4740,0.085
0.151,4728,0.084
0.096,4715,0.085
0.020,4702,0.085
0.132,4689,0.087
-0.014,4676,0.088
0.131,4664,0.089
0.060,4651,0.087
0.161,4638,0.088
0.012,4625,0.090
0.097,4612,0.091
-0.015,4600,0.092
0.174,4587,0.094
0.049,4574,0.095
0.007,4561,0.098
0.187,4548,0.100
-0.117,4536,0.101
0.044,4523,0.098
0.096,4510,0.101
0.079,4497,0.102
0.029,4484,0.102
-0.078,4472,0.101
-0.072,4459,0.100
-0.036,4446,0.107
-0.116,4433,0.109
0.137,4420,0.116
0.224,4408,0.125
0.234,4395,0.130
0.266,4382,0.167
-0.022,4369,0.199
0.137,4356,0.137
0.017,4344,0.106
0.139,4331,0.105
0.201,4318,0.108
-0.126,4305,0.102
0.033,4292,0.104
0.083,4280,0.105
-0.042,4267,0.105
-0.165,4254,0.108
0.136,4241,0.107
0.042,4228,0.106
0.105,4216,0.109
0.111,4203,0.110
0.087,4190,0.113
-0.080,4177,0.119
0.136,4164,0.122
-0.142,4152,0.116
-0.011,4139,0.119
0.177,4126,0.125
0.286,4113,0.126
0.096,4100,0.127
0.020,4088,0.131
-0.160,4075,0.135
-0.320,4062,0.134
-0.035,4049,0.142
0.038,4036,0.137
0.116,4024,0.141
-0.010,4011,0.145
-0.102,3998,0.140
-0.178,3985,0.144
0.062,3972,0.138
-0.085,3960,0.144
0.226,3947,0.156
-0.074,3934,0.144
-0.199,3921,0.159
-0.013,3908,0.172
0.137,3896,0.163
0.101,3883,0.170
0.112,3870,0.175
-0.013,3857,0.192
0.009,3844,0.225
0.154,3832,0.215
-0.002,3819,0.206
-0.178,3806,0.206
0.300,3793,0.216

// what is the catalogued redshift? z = 0.762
